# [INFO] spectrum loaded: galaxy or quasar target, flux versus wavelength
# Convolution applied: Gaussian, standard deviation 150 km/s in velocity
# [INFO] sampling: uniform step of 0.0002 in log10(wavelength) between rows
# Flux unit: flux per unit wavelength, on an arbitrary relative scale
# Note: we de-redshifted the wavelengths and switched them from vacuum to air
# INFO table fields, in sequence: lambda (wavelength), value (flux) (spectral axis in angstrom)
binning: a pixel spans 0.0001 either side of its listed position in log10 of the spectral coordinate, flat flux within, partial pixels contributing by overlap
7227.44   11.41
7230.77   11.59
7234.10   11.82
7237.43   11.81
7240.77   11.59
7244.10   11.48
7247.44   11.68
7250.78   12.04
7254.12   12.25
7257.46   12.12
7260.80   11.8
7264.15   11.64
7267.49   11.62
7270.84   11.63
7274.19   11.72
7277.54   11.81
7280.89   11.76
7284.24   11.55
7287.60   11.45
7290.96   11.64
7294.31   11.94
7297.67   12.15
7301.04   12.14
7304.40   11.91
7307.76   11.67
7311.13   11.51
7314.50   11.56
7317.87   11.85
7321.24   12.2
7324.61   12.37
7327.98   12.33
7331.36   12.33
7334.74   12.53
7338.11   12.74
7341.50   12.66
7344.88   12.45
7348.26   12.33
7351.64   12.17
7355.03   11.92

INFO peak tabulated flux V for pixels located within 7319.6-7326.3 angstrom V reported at 12.37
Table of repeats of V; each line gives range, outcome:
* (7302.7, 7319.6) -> 11.91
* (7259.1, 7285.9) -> 11.81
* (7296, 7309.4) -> 12.15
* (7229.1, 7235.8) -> 11.82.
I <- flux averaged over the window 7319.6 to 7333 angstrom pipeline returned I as 12.3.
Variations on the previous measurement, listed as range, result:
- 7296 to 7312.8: 11.9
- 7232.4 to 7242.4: 11.7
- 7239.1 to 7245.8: 11.5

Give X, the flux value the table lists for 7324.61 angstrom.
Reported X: 12.37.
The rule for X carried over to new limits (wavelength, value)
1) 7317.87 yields 11.85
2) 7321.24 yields 12.2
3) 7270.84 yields 11.63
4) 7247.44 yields 11.68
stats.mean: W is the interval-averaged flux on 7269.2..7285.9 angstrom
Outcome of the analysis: 11.7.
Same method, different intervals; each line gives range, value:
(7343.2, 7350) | 12.4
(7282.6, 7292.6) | 11.5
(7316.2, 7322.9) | 12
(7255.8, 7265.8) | 11.9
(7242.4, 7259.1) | 11.9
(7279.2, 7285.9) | 11.7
